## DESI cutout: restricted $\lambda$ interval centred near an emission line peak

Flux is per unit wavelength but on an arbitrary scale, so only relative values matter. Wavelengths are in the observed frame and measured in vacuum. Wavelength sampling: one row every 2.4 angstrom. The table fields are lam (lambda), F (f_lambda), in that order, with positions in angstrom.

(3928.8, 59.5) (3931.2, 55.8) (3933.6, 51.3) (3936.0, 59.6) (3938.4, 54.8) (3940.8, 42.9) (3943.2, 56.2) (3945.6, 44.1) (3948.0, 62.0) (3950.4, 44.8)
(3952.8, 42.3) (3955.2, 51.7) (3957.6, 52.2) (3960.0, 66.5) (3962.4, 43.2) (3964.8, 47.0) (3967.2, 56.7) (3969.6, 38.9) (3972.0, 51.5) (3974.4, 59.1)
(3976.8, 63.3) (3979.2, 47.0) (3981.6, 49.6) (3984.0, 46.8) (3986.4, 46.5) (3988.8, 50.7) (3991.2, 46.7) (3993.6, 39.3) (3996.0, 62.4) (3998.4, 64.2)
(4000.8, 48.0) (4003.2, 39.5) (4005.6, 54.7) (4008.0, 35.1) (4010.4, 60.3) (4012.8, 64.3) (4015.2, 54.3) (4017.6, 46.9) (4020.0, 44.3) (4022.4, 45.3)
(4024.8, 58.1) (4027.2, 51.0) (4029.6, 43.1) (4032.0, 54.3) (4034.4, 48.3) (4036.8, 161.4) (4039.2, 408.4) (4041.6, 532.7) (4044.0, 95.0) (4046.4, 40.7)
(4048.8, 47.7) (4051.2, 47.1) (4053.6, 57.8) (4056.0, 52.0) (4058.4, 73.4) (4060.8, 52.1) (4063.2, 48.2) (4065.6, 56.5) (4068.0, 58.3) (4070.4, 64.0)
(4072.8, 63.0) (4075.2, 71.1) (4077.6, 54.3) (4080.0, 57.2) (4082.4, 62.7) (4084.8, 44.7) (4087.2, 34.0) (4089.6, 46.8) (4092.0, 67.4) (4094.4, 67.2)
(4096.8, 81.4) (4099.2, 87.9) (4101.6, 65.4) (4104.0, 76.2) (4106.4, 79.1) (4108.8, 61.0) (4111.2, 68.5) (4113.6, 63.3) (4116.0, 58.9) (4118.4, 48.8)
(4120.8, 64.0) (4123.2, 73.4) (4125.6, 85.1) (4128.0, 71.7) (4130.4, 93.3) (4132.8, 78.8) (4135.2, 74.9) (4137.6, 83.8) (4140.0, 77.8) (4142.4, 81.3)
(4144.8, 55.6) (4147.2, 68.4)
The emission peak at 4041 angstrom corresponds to [O II] 3727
